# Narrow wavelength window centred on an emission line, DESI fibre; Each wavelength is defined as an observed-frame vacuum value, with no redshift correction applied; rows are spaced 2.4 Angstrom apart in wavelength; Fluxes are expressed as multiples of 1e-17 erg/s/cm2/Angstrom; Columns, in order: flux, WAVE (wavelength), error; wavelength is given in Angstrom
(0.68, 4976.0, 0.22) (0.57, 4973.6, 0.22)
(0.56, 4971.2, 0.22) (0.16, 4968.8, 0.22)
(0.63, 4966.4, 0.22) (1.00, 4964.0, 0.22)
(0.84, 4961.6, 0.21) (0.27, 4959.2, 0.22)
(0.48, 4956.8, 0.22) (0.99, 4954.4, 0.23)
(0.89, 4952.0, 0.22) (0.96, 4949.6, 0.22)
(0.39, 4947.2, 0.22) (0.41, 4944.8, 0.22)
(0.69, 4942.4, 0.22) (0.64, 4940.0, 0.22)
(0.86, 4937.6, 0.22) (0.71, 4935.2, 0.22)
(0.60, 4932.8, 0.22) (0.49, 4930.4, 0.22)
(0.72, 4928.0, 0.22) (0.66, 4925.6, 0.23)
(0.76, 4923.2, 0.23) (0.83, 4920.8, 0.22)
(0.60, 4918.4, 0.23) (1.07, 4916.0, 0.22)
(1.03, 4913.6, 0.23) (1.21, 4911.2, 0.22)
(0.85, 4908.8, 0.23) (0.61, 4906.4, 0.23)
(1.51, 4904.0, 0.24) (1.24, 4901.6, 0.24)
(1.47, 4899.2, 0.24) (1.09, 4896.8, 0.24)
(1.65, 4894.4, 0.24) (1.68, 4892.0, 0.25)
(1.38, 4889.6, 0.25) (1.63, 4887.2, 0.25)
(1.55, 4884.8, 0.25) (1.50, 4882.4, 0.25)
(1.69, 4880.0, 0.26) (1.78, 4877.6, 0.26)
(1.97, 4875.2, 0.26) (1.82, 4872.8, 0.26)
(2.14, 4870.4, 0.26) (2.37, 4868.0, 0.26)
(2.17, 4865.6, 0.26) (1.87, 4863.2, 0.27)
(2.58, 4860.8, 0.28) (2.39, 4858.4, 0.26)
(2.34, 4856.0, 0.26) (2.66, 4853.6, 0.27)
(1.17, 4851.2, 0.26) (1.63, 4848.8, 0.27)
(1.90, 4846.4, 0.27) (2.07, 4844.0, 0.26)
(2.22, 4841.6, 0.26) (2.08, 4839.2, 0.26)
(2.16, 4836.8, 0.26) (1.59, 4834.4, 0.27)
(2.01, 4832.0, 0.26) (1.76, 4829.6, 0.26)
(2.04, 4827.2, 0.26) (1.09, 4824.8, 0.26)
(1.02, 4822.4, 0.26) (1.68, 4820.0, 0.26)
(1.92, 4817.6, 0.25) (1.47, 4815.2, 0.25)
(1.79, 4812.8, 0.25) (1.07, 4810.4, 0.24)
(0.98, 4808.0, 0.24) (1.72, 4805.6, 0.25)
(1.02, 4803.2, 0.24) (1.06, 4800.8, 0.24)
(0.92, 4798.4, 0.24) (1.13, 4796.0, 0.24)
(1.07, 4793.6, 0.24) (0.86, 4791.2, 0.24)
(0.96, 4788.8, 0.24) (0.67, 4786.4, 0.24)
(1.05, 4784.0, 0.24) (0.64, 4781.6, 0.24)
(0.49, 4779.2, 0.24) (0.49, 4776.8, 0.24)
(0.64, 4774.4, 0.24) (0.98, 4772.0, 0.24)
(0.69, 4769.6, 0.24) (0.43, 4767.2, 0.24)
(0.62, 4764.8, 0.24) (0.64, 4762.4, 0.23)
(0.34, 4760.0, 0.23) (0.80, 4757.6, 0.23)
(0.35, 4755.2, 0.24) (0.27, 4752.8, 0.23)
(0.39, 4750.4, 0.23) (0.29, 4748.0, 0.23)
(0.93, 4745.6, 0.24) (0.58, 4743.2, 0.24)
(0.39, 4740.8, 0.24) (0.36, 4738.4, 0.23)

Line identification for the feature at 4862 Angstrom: C IV 1549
